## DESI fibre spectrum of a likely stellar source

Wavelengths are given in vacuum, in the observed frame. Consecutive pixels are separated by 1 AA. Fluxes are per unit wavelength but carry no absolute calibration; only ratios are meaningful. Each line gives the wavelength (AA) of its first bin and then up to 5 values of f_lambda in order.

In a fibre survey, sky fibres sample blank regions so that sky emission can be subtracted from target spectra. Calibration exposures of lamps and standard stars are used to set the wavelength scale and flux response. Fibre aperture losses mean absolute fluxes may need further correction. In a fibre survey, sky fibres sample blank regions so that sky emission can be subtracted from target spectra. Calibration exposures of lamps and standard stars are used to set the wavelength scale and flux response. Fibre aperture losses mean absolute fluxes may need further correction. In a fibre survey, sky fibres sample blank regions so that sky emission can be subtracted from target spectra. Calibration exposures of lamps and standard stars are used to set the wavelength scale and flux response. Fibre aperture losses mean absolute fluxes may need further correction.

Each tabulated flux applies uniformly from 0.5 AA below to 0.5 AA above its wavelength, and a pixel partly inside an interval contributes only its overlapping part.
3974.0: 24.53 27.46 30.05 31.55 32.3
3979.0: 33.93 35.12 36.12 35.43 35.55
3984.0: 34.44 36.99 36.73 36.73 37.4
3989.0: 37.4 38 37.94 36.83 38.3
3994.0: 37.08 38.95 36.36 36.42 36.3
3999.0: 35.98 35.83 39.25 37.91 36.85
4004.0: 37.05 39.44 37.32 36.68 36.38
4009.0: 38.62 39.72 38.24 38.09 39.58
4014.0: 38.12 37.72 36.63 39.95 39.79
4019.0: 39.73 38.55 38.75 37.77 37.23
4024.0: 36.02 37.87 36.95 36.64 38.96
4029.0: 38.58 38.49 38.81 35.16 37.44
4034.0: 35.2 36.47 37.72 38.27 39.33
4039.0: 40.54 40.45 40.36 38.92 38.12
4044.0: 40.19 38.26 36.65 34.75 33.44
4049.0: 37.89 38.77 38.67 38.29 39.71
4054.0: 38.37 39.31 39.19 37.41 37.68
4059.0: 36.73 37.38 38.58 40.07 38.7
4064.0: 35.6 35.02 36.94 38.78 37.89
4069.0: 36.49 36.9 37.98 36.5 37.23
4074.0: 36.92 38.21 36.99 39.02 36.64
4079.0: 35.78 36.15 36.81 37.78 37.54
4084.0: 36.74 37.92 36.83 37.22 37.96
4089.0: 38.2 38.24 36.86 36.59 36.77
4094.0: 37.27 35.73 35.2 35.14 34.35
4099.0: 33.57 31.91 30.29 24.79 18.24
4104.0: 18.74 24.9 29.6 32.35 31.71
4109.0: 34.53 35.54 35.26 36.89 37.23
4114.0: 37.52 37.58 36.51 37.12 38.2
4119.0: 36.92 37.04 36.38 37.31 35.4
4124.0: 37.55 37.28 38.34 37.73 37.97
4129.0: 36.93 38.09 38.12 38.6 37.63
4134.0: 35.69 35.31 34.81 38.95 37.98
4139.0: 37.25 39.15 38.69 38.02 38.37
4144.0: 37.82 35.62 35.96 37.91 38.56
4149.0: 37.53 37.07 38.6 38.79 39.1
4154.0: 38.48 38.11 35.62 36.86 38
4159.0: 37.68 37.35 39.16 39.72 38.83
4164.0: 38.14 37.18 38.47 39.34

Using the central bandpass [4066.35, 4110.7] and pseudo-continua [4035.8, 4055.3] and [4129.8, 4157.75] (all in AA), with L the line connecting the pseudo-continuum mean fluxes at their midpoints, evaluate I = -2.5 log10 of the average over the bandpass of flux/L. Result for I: 0.10 mag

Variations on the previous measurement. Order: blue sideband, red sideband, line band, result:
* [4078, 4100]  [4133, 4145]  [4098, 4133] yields 0.08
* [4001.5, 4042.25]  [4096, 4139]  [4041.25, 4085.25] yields -0.03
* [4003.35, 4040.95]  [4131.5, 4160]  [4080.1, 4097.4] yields 0.02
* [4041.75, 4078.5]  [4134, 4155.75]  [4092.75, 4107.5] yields 0.23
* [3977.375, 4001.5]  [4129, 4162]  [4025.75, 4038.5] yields -0.02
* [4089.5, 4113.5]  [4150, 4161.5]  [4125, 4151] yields -0.04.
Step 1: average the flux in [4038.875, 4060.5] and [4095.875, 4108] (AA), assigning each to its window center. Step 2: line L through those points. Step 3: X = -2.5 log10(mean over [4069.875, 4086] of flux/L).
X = -0.12 mag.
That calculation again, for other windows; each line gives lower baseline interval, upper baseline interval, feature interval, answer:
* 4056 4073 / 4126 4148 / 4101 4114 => 0.23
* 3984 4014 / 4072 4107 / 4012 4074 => -0.06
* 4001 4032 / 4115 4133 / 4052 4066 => 0.00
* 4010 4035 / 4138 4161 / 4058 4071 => 0.01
